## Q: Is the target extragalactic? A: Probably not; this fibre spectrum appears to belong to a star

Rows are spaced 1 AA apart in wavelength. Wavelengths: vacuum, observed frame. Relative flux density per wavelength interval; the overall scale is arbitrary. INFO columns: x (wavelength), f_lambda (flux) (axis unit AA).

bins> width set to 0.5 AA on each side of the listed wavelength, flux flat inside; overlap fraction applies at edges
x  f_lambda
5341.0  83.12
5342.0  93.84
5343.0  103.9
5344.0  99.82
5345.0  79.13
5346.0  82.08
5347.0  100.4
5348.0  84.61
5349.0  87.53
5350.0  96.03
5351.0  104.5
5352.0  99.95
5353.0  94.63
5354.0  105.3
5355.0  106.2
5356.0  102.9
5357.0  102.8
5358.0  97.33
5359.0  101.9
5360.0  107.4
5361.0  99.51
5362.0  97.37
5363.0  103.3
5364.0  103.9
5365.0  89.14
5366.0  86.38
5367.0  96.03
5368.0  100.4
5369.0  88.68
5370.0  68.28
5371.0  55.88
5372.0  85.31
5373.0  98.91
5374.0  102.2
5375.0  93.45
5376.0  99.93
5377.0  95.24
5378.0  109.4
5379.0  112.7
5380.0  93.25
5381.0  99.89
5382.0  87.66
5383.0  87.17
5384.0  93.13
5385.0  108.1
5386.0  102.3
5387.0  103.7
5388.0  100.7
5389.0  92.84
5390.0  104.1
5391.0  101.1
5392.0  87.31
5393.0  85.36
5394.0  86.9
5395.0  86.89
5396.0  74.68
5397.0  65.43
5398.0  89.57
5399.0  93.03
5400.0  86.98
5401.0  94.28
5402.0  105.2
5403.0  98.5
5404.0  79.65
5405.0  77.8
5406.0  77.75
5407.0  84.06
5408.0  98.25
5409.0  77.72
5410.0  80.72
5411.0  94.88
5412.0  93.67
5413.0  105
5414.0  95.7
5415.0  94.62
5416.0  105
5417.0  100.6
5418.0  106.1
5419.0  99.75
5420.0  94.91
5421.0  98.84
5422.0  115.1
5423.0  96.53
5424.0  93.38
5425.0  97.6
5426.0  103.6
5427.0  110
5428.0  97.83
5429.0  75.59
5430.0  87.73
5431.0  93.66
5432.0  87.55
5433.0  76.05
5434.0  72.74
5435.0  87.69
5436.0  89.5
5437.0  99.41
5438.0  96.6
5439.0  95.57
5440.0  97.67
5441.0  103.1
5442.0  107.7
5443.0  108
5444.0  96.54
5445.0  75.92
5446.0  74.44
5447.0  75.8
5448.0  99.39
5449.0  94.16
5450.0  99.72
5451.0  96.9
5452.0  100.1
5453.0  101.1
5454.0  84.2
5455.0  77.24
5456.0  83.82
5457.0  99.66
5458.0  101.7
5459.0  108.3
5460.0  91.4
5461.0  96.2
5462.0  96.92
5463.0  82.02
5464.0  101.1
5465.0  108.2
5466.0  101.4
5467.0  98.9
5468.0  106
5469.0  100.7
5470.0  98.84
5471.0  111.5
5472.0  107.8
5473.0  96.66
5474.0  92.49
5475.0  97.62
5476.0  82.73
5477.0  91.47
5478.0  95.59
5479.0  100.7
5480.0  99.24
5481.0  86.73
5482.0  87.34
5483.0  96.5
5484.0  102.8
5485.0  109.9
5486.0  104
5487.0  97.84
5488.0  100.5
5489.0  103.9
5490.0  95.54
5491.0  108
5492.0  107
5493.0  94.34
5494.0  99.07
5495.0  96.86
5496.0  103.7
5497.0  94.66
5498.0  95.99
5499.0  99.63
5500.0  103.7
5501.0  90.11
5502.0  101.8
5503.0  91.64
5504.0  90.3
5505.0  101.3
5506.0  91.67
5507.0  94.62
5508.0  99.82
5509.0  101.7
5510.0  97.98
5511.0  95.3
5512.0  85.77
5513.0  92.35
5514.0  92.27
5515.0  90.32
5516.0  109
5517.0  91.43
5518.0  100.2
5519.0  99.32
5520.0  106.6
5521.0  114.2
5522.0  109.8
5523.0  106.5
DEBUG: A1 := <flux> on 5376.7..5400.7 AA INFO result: 93.6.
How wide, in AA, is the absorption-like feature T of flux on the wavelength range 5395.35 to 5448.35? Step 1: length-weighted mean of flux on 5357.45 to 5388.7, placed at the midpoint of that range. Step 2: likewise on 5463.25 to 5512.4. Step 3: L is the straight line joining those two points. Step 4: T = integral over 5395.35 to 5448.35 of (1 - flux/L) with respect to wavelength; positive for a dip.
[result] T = 2.6 AA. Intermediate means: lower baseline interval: 95.8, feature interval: 92.2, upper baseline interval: 98.3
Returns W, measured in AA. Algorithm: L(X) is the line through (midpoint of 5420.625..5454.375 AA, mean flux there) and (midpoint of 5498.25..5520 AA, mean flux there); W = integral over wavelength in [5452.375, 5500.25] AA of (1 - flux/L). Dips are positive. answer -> -1.3 AA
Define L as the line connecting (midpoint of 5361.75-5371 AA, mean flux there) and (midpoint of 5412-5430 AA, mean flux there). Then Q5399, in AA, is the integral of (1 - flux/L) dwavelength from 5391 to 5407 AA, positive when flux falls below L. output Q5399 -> 1.5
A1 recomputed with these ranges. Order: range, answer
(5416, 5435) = 94.9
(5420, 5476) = 95.3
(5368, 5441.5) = 92.9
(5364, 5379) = 91.8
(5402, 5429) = 95.1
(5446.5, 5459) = 93.4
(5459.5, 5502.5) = 98.5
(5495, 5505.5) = 97.3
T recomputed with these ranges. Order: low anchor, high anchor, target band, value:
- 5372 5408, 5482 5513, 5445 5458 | 0.8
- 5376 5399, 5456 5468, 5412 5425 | -0.6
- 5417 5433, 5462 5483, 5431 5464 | 1.5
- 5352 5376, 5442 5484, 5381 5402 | 0.7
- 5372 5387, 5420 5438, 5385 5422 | 1.2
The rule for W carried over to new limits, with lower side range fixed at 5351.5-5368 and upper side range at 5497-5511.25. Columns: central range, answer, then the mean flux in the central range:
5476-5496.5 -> -0.32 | 98.7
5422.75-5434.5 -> 0.88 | 90.9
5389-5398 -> 1.09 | 87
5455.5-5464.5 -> 0.18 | 95.7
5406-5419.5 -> 0.57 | 94.4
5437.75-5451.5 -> 0.51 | 94.4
